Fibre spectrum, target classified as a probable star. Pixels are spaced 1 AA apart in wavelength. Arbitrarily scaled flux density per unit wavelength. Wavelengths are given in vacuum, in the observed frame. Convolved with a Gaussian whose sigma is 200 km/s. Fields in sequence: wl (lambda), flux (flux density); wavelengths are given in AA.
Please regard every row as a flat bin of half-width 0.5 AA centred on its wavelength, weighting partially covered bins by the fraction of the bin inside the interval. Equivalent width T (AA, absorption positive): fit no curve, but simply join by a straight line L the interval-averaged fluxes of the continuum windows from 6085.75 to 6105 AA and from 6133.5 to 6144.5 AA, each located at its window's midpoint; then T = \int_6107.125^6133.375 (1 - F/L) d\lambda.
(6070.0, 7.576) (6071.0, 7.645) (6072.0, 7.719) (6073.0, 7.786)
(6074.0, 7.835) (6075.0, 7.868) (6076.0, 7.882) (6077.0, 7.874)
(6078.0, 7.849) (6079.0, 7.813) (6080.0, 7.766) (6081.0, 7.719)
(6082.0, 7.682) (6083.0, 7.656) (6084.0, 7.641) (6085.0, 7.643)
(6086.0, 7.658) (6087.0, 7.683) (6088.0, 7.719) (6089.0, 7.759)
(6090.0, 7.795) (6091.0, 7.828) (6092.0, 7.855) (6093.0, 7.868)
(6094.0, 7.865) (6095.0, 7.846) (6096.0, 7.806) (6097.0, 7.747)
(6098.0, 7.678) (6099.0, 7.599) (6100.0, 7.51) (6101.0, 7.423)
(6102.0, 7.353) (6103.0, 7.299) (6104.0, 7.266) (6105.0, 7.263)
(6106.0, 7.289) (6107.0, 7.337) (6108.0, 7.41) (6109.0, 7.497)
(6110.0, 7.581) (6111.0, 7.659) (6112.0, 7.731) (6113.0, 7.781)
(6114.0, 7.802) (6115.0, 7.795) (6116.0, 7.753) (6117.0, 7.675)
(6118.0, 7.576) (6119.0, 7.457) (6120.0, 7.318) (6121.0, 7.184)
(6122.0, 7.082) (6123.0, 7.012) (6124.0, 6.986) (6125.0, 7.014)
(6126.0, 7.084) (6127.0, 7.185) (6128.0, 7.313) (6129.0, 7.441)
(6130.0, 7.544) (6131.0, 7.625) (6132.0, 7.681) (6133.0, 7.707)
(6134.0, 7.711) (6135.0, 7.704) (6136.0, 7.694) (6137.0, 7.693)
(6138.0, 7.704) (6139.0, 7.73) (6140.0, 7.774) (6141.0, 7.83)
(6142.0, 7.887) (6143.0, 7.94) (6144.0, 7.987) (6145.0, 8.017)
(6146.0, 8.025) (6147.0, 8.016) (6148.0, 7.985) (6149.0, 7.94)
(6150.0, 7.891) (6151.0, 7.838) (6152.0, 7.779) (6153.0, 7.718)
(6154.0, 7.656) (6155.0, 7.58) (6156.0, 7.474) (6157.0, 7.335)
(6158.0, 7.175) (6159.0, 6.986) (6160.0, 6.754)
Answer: 0.9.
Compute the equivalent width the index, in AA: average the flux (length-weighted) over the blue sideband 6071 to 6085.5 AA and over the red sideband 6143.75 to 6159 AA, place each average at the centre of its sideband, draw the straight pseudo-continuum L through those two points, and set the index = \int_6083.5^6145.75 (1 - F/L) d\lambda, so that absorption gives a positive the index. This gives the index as 1.3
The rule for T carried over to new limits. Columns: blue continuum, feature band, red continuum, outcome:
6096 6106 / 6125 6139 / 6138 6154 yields 0.4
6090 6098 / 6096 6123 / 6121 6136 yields 0.4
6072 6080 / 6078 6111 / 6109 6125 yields 0.2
